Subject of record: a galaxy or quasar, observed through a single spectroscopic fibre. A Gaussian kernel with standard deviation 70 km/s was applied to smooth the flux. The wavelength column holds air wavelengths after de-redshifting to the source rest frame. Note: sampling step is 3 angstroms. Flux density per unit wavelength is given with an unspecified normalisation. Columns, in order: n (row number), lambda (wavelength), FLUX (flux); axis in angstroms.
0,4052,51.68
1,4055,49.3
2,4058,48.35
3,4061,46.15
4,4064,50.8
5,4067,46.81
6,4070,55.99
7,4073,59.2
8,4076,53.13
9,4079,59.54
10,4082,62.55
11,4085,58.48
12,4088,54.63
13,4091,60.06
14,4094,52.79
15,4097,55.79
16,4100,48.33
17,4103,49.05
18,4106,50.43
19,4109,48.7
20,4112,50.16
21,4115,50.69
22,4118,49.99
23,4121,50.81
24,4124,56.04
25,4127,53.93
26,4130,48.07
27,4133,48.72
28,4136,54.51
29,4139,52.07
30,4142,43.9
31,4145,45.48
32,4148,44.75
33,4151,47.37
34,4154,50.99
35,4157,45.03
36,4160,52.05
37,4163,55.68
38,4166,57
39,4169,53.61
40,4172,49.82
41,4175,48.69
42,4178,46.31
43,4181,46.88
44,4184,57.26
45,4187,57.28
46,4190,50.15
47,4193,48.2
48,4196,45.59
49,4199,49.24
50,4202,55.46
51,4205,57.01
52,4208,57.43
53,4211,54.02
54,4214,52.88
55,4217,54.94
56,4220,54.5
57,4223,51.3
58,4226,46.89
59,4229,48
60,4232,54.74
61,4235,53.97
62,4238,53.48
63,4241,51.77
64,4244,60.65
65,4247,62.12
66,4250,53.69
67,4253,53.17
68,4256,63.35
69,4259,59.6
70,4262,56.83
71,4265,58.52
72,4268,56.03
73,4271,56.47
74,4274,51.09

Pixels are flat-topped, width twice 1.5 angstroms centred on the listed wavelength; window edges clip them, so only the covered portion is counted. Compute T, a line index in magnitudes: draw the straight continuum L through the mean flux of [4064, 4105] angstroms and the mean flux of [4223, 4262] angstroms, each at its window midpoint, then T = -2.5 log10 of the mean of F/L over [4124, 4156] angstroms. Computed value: 0.12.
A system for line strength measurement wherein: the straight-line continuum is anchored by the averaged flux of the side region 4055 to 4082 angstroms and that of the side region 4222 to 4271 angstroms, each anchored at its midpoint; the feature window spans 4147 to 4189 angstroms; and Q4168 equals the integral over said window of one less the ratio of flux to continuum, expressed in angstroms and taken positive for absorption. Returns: 2.5 angstroms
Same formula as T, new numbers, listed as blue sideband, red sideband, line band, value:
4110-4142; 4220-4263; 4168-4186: 0.048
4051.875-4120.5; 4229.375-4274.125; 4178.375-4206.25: 0.069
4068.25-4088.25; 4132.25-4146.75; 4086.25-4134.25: 0.026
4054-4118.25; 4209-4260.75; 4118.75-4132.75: 0.032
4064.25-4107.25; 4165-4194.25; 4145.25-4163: 0.082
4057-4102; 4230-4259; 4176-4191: 0.082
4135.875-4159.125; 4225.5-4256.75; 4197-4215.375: -0.040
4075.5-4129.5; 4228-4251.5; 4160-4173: 0.005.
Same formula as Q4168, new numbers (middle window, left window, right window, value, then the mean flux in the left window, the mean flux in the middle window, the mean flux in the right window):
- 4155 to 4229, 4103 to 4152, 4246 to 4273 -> 2.28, 49.7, 51.9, 57.5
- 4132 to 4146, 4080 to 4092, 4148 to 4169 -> 1.08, 58.9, 49.1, 51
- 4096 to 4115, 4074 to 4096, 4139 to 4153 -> 1.18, 57.3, 50.3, 46.3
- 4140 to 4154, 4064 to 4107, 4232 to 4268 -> 2.34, 54.7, 46.2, 56.9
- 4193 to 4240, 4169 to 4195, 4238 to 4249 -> 1.63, 50.7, 52.5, 57.3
